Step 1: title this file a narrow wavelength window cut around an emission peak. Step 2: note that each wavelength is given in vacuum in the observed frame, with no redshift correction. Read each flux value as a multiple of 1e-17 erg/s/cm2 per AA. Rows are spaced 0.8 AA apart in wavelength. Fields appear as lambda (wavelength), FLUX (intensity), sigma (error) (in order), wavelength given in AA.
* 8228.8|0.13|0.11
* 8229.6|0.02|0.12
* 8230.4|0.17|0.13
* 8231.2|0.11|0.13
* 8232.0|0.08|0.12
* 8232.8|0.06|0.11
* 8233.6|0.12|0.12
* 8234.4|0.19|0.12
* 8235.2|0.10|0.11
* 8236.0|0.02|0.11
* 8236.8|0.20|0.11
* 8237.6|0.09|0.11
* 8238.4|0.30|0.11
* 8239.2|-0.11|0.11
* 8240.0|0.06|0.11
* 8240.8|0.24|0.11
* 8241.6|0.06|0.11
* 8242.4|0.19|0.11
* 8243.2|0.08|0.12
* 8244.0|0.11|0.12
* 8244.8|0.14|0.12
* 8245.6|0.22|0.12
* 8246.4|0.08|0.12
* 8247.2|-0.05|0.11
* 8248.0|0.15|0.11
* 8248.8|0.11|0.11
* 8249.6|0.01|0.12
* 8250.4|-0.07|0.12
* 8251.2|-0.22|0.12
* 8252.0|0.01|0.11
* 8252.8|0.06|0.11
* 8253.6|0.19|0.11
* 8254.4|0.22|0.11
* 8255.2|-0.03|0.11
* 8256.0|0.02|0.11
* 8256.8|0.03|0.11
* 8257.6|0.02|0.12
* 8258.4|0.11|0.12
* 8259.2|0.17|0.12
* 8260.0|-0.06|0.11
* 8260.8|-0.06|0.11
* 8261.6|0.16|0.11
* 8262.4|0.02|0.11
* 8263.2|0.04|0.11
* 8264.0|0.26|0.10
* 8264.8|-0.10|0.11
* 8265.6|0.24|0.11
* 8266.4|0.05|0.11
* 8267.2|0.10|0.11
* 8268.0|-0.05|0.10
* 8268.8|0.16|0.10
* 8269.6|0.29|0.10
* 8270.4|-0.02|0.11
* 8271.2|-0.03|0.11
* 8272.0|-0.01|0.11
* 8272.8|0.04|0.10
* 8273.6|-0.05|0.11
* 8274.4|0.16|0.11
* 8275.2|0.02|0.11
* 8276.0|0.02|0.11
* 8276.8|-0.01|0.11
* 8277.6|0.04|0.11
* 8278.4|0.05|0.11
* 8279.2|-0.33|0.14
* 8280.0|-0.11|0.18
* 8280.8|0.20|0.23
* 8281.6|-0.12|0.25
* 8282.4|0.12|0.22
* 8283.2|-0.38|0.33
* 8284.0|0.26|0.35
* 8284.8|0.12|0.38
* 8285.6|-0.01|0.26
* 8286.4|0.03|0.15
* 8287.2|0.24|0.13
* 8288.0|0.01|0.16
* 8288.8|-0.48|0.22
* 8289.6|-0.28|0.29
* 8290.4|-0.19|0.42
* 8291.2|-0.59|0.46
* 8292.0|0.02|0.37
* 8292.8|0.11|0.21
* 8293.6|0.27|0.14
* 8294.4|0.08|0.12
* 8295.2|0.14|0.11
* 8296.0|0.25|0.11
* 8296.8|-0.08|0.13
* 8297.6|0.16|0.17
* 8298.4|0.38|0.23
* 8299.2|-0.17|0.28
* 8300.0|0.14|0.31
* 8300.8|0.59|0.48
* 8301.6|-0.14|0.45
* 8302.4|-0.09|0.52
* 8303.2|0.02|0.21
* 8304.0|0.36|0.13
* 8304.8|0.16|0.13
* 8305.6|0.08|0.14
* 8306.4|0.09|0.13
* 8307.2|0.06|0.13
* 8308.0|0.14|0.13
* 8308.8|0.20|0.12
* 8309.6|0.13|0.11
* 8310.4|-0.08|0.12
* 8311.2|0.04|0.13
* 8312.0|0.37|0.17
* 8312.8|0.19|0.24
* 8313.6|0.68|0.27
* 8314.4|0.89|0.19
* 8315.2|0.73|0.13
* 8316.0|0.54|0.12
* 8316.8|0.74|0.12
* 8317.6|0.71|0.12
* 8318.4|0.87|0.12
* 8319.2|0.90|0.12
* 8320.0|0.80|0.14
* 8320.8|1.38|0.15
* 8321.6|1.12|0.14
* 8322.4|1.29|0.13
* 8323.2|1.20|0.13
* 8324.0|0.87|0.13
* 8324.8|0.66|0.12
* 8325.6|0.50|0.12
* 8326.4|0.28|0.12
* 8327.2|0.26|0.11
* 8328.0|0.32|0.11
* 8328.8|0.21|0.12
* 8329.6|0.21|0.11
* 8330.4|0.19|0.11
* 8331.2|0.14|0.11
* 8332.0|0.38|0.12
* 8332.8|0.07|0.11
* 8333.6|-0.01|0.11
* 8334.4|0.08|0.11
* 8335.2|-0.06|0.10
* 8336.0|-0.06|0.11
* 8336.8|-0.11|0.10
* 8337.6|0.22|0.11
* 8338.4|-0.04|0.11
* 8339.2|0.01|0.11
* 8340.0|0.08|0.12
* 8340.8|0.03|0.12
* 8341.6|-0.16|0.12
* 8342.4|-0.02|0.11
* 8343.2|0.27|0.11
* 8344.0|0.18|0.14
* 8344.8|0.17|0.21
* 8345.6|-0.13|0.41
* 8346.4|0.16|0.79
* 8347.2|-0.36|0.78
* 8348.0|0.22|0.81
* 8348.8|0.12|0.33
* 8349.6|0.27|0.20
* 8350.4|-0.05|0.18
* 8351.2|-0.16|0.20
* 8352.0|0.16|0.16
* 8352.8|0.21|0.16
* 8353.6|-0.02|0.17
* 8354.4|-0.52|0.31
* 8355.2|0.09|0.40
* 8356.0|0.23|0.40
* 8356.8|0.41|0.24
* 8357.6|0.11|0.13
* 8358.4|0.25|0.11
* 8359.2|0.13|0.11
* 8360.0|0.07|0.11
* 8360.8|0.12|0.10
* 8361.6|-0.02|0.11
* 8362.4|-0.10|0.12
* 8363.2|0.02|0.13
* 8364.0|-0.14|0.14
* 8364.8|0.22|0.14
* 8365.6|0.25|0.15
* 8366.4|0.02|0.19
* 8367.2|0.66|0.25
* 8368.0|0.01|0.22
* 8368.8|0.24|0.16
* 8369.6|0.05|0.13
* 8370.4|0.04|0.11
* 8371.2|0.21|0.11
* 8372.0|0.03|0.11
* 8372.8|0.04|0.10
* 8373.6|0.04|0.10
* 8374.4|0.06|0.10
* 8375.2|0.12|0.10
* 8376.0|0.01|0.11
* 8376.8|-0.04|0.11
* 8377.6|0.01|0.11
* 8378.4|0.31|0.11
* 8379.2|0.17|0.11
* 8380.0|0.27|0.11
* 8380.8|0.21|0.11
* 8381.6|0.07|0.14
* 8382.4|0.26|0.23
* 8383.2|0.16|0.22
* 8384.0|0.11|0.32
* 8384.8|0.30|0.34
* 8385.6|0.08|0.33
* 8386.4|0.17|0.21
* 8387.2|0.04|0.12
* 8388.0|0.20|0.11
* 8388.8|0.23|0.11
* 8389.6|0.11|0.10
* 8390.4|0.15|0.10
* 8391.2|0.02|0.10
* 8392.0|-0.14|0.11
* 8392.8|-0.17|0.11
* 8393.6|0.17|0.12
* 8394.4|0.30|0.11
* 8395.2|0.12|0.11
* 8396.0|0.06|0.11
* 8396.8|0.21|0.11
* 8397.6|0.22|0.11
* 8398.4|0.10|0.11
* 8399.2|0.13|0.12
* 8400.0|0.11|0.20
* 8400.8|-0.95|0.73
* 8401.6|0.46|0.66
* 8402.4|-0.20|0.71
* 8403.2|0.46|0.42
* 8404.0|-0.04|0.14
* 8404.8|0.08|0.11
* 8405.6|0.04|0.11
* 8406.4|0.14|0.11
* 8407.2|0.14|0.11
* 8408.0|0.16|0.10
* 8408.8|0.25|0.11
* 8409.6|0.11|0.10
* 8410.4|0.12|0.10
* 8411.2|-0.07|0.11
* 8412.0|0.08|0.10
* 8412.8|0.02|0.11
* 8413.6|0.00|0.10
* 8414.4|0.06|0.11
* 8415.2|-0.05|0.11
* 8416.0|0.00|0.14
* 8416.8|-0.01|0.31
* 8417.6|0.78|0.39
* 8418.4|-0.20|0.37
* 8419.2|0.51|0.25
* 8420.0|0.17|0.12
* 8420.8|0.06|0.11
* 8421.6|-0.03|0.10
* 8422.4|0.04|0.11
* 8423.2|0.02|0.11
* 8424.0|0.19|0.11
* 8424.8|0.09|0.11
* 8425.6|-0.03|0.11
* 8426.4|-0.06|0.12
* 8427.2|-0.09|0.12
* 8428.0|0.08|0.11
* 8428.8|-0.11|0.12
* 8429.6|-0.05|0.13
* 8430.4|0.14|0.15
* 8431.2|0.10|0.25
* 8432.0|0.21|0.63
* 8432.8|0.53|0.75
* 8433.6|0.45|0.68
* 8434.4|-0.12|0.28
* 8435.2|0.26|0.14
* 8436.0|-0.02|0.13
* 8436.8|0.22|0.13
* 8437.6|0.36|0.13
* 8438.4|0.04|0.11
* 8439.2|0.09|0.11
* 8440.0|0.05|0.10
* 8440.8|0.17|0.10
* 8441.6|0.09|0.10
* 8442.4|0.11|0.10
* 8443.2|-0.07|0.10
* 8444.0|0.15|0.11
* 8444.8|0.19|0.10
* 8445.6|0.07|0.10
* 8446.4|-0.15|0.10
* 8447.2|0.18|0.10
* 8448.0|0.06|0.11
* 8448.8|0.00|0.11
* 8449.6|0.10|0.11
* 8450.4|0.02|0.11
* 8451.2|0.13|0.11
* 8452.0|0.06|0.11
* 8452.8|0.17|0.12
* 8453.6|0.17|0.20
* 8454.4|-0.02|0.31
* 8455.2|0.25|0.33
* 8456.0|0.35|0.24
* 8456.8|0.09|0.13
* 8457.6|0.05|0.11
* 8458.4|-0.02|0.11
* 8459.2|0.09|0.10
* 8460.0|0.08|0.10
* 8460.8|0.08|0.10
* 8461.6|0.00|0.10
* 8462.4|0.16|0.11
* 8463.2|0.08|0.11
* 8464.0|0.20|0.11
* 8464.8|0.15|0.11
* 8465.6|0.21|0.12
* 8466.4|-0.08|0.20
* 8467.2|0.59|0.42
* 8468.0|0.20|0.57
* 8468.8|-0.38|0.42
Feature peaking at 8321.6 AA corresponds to [O II] 3727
